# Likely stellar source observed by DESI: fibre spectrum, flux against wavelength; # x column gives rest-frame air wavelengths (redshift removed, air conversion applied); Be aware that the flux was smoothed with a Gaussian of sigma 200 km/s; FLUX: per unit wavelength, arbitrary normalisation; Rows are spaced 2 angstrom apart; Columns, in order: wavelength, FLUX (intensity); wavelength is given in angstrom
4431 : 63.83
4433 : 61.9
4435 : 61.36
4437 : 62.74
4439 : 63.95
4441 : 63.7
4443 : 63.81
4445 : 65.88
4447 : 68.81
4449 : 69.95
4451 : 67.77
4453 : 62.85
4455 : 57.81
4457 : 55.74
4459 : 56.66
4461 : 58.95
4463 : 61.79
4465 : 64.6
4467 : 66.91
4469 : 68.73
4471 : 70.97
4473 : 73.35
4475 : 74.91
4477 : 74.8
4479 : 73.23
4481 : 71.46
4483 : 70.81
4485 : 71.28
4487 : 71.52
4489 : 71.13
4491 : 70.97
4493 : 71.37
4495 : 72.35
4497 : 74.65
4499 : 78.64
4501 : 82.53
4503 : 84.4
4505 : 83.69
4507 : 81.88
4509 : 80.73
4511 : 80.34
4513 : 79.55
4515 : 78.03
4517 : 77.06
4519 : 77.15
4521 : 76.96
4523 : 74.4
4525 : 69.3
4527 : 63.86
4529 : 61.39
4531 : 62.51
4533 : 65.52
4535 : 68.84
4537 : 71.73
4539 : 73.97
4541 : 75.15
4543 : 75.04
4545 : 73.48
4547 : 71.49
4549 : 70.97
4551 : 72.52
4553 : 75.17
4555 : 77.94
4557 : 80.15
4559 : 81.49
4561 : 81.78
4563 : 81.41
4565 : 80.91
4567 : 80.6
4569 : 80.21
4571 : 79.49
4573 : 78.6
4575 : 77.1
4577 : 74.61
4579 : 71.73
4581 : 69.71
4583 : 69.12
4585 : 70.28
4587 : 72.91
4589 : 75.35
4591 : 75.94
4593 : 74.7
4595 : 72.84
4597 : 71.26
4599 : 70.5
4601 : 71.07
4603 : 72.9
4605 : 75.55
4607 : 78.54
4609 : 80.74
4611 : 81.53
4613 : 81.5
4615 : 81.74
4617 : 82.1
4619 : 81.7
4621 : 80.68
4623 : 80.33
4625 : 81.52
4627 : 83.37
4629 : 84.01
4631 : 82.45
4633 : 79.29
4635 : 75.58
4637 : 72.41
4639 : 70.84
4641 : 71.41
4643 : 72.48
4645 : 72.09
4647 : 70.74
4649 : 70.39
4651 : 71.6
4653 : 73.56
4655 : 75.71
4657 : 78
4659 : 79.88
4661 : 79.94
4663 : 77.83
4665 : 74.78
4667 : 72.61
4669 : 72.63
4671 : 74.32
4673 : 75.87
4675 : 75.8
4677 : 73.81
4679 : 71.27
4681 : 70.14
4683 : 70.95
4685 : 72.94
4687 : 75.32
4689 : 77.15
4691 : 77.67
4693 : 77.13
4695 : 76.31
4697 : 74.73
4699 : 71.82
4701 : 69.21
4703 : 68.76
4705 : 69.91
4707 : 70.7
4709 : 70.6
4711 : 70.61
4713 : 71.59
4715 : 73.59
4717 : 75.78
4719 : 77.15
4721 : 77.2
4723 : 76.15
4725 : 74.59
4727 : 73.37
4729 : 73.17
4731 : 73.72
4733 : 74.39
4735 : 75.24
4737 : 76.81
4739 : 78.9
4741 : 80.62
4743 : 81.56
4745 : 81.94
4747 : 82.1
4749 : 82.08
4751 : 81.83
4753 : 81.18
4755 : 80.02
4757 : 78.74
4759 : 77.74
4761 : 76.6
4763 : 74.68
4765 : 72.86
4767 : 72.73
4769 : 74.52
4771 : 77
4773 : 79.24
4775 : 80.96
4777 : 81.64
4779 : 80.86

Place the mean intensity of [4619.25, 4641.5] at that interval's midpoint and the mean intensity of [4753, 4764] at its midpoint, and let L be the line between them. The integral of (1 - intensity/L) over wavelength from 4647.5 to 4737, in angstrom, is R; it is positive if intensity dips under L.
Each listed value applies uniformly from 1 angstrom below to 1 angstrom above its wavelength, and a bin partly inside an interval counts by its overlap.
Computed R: 4.8 angstrom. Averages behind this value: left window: 78.6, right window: 77.9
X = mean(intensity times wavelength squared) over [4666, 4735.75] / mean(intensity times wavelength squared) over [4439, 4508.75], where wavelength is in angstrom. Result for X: 1.2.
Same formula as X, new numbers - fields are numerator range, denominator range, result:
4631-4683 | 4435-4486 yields 1.22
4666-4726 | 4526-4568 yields 1.07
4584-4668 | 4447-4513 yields 1.14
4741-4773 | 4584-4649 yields 1.09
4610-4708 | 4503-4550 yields 1.09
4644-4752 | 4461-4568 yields 1.10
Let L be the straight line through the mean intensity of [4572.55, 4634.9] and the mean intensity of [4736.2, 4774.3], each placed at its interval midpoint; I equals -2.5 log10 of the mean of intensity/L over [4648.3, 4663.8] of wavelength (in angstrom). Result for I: 0.02 mag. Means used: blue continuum 76.9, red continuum 78.5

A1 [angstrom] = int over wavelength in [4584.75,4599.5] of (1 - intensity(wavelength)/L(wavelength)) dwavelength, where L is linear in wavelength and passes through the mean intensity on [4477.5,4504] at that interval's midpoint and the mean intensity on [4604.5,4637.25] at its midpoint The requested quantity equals 1.1 angstrom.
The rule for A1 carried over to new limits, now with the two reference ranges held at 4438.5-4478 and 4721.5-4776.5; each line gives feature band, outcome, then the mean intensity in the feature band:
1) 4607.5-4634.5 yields -3.42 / 81.4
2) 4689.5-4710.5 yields 0.77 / 72.7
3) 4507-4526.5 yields -2.57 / 77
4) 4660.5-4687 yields 0.16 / 74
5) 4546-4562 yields -1.58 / 76.4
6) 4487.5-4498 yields -0.79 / 72.1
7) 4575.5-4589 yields -0.23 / 71.9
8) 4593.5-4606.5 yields -0.23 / 72.7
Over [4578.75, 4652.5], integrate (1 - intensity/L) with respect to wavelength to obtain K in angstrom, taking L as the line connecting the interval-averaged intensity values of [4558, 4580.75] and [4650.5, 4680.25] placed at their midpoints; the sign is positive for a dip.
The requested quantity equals 1.17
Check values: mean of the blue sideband 78.6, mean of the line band 75.7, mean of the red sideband 75.2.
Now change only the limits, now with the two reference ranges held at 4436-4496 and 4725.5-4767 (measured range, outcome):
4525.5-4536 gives 0.8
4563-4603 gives -1.7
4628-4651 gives -0.3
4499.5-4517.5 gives -3.2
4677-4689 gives 0.4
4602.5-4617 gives -1.3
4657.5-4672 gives -0.3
